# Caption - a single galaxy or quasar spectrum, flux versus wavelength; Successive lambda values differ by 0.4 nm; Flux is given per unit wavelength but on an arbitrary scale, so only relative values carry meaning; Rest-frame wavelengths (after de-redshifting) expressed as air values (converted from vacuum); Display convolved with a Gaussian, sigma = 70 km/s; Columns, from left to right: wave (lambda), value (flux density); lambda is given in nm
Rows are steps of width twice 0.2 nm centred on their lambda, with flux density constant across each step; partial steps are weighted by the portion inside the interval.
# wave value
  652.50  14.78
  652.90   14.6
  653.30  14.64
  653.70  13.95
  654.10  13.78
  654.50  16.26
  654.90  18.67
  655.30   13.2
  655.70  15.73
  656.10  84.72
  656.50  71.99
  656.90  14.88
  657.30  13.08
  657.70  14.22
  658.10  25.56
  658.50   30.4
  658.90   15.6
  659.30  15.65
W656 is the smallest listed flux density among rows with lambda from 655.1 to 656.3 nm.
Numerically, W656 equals 13.2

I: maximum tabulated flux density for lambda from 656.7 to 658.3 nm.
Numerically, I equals 25.56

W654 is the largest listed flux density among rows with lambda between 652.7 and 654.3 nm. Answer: 14.64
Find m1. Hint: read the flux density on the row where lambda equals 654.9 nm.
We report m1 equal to 18.67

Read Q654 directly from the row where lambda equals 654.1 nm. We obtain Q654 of 13.78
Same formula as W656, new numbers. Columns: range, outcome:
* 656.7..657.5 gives 13.08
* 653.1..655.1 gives 13.78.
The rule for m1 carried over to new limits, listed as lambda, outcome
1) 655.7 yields 15.73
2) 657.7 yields 14.22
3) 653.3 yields 14.64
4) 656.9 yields 14.88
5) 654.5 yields 16.26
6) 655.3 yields 13.2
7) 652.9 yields 14.6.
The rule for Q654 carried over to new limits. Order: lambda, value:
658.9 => 15.6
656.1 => 84.72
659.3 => 15.65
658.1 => 25.56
